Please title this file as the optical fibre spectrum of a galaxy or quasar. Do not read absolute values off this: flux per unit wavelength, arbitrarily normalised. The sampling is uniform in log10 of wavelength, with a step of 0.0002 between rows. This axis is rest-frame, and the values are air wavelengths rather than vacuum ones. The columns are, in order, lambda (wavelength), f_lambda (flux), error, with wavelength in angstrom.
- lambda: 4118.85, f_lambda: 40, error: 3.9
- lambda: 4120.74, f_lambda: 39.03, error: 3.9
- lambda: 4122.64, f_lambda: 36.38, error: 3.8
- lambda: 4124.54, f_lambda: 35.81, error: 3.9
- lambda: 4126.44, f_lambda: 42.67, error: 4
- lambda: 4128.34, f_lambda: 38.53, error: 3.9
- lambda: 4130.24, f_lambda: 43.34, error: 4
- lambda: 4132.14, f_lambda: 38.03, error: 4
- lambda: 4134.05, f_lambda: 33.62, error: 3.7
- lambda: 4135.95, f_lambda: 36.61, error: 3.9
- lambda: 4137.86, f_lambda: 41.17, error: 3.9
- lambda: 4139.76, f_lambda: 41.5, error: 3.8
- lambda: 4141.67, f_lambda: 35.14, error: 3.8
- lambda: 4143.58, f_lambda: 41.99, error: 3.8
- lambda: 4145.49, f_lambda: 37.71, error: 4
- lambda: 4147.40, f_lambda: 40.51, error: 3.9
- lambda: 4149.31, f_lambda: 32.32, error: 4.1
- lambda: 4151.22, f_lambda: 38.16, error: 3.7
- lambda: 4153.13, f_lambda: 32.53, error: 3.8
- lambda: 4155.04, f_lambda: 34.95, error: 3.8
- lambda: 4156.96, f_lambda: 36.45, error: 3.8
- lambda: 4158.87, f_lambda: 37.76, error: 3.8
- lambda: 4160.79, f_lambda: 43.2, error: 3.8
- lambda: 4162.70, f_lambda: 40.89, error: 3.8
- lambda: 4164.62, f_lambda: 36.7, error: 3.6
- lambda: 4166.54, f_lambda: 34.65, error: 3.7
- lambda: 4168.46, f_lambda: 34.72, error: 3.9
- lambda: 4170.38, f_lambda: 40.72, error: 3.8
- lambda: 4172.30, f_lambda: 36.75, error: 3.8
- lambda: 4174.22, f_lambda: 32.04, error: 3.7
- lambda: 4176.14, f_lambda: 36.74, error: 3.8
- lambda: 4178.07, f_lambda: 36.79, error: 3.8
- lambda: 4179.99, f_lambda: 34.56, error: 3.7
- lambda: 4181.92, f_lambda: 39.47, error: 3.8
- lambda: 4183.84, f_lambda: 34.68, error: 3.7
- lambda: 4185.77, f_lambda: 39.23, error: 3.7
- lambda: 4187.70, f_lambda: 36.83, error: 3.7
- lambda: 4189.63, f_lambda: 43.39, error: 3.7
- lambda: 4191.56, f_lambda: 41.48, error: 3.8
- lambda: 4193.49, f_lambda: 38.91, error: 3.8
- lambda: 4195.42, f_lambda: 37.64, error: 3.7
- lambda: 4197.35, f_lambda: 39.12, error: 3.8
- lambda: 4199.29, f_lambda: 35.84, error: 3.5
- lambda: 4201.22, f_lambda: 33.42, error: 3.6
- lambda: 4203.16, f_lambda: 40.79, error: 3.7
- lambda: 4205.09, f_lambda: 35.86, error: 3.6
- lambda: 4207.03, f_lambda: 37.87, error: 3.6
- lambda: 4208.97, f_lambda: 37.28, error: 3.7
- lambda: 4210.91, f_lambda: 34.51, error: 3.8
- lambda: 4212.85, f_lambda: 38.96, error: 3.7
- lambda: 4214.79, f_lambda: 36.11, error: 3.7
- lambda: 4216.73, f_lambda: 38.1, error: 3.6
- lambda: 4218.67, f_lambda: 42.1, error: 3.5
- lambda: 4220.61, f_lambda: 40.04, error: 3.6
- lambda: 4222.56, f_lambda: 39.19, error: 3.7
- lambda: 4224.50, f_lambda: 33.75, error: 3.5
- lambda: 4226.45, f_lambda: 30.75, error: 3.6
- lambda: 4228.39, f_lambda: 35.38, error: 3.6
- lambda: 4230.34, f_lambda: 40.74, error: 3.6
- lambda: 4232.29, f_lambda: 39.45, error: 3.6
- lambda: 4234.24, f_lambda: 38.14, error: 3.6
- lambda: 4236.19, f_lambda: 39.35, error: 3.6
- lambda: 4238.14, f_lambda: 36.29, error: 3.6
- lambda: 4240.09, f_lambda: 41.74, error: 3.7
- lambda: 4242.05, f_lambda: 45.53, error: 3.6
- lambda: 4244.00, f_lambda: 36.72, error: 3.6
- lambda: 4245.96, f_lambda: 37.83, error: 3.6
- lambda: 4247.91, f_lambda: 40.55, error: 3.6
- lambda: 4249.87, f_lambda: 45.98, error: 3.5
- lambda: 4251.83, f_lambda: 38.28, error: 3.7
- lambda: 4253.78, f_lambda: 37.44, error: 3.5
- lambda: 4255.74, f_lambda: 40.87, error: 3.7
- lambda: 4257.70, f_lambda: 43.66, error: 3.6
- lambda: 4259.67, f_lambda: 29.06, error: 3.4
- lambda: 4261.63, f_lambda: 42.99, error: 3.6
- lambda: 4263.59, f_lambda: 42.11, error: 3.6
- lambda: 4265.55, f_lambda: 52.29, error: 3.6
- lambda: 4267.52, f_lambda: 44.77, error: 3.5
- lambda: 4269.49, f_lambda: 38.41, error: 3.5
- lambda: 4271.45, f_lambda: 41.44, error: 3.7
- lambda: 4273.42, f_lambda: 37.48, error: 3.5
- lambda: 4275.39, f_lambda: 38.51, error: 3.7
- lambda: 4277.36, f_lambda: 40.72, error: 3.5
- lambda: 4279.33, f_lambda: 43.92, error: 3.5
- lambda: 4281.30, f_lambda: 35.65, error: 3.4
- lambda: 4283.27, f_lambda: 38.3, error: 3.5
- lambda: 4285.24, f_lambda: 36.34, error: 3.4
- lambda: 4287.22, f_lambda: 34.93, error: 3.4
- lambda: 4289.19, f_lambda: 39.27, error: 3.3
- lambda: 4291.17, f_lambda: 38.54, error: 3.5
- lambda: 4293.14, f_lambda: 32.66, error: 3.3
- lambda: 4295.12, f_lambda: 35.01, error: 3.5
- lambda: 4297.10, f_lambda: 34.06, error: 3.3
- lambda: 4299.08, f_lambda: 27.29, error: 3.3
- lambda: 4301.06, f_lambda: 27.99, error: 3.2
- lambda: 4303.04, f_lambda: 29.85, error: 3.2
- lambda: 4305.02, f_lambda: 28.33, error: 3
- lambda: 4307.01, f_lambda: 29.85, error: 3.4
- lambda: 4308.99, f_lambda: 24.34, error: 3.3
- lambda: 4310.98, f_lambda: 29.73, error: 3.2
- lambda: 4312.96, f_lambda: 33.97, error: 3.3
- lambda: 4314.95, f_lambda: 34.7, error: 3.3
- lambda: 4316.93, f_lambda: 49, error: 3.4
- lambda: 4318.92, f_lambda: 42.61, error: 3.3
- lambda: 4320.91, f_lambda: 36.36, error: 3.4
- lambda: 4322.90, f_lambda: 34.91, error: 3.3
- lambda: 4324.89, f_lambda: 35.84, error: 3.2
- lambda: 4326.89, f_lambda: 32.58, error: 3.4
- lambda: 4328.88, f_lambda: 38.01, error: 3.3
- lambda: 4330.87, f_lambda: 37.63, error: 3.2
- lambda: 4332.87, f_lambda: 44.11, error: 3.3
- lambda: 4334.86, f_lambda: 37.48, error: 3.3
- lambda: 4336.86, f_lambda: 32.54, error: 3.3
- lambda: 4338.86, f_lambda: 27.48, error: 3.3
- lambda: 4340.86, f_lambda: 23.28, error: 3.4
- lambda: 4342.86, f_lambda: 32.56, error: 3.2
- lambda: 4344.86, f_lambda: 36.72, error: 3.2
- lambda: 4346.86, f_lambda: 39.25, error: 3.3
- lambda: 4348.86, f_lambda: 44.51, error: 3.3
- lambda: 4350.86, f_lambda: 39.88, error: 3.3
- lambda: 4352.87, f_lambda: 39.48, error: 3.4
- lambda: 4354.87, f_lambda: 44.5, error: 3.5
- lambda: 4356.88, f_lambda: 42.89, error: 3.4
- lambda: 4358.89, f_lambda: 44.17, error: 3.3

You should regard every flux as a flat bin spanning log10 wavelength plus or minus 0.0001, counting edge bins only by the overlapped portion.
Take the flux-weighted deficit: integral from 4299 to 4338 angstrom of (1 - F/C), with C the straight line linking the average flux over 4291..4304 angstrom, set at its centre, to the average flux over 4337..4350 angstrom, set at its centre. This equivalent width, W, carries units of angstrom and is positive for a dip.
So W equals -2.0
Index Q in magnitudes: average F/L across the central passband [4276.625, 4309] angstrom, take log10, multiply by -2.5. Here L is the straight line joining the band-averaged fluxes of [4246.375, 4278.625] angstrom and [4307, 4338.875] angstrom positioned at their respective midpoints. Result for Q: 0.13 mag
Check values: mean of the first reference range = 40.9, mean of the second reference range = 35.8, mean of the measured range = 34.2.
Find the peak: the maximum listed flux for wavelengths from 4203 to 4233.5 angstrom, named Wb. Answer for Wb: 42.1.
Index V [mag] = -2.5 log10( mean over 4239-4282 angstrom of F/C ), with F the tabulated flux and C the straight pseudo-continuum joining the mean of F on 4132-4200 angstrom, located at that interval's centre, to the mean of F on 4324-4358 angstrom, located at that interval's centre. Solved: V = -0.097 mag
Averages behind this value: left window 37.6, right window 37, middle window 40.7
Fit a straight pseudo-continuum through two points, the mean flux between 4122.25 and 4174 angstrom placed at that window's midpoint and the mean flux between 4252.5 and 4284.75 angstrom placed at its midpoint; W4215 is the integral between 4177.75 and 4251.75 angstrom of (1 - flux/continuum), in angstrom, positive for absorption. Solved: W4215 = 1.8 angstrom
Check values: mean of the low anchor 37.8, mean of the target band 38.3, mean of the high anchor 40.4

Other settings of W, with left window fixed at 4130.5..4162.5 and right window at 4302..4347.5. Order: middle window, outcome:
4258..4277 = -2.9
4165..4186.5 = 0.5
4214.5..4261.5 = -3.5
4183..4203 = -0.7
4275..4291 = -1.5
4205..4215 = -0.1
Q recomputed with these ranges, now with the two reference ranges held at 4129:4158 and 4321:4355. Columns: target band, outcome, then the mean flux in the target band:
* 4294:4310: 0.23 mag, 29.6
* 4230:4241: -0.06 mag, 39.2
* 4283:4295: 0.01 mag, 36.5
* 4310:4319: -0.03 mag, 37.6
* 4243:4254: -0.08 mag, 39.6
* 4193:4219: -0.01 mag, 37.5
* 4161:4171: -0.01 mag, 37.9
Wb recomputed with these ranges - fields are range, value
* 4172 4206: 43.39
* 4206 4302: 52.29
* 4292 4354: 49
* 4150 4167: 43.2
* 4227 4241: 41.74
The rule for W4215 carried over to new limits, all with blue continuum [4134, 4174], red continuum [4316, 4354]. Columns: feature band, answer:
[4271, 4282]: -0.7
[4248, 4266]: -1.8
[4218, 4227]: 0.0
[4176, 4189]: 0.1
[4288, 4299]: 0.6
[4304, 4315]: 2.2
